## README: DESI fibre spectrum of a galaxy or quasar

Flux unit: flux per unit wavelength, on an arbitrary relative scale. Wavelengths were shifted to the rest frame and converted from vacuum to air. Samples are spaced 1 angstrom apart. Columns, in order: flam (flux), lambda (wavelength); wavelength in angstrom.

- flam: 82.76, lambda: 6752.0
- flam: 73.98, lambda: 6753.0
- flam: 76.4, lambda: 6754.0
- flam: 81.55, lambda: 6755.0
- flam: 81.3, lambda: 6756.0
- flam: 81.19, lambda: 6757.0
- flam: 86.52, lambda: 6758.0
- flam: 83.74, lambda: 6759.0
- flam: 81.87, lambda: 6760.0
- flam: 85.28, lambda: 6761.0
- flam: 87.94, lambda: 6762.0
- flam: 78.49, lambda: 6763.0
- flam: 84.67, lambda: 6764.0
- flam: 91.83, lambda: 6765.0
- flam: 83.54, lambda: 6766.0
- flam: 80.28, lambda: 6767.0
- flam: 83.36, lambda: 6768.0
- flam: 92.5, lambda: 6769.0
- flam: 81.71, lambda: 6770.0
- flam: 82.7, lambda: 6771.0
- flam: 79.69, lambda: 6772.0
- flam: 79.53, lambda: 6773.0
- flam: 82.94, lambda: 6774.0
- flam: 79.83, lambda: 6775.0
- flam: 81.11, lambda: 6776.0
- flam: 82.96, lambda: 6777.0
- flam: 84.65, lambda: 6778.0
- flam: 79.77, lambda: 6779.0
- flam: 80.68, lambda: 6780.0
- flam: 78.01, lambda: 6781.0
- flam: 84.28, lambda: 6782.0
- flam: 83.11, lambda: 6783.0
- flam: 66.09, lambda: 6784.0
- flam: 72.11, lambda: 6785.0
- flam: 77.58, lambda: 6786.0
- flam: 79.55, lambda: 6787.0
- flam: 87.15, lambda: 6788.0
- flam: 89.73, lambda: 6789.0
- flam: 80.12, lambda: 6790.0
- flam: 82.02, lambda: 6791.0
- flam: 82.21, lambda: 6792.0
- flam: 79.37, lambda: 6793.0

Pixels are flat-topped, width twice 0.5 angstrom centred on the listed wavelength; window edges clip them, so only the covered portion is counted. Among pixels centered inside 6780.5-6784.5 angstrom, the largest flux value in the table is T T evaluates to 84.28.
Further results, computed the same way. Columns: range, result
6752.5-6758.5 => 86.52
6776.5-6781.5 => 84.65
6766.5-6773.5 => 92.5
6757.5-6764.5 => 87.94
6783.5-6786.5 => 77.58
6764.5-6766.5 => 91.83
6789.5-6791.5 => 82.02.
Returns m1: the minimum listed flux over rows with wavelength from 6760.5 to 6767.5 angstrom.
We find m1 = 78.49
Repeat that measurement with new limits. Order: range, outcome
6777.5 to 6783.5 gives 78.01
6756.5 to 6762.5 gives 81.19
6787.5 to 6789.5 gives 87.15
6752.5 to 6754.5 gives 73.98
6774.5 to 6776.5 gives 79.83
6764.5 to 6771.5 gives 80.28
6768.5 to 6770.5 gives 81.71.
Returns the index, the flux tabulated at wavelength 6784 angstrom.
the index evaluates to 66.09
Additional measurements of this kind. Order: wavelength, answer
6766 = 83.54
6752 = 82.76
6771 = 82.7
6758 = 86.52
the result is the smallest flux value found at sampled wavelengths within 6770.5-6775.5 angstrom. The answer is 79.53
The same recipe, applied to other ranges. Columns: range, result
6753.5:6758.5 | 76.4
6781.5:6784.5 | 66.09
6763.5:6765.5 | 84.67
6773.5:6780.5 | 79.77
